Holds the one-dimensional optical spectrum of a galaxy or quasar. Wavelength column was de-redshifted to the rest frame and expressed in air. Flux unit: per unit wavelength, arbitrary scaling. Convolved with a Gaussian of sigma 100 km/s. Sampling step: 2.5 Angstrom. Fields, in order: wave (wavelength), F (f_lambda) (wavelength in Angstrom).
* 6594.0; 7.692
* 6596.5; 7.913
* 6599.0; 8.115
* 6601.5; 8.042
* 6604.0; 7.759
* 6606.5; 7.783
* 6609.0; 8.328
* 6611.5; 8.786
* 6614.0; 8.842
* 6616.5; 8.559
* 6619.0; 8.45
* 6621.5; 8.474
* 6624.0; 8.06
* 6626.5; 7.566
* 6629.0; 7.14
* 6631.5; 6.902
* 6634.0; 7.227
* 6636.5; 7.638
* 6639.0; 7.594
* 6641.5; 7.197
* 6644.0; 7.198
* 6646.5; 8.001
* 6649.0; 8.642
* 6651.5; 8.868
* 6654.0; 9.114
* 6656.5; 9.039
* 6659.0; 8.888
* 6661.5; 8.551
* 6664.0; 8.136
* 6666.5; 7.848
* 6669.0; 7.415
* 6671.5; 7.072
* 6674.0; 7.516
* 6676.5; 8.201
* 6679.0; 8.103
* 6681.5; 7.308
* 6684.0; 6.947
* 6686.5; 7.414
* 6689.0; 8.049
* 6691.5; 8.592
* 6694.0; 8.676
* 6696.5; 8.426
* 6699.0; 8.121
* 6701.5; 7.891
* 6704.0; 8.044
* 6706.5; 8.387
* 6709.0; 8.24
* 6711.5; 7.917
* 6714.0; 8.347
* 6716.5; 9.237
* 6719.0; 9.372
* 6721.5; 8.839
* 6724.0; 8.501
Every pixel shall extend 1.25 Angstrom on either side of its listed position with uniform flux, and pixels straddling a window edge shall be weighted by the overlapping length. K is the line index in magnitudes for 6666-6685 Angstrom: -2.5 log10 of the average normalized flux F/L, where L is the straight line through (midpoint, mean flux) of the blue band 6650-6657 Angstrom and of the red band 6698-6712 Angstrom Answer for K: 0.14 mag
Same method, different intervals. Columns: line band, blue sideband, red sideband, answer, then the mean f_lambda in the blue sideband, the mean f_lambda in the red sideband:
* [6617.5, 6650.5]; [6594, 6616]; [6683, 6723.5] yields 0.07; 8.18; 8.29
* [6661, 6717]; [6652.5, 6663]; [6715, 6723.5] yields 0.13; 8.88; 9.07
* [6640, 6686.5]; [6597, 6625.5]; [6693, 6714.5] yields 0.03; 8.27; 8.22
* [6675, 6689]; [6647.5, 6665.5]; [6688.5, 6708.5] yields 0.11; 8.73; 8.28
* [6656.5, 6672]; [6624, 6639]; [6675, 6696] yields -0.06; 7.38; 7.92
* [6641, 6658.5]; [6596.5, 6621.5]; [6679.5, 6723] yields -0.01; 8.29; 8.22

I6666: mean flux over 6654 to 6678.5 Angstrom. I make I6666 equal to 8.13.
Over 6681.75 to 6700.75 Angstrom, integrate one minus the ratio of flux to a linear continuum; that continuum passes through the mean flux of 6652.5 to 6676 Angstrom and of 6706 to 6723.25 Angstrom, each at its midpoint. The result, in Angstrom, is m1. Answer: 1.0 Angstrom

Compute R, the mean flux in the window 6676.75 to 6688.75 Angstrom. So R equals 7.56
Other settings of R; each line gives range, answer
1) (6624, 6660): 7.93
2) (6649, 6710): 8.13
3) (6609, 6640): 7.96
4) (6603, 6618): 8.35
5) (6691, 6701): 8.4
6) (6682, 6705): 7.99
